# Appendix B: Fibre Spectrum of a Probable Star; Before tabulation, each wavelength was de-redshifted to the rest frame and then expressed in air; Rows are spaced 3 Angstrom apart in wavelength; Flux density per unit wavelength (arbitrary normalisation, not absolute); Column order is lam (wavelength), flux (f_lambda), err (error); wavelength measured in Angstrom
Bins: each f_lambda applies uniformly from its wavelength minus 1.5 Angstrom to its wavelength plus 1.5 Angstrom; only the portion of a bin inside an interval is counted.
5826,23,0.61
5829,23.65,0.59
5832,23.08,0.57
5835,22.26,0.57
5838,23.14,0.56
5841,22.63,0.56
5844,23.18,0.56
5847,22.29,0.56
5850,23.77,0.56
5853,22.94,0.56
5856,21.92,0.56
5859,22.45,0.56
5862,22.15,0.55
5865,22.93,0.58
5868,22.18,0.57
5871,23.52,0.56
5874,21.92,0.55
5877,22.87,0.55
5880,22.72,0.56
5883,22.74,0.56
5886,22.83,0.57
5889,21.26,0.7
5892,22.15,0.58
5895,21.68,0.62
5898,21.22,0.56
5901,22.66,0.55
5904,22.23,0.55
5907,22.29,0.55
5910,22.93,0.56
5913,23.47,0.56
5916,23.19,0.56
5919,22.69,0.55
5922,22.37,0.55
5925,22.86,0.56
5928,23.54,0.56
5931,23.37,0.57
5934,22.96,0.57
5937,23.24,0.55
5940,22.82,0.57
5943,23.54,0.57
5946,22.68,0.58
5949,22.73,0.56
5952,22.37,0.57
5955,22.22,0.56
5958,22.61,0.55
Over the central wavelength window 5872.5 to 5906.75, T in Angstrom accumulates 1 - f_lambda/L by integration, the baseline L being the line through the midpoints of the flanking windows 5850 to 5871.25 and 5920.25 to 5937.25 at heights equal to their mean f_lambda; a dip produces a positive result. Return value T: 0.9 Angstrom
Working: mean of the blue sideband 22.6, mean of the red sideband 23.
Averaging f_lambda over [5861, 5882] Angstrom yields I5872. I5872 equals 22.6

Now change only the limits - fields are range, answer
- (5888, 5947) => 22.7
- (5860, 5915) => 22.4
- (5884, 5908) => 22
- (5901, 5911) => 22.5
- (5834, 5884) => 22.7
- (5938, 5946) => 23.1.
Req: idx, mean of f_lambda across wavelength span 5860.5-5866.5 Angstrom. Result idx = 22.5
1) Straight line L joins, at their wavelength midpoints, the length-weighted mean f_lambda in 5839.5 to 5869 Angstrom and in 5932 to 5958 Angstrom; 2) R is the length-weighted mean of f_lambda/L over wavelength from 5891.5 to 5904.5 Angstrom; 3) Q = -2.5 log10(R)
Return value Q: 0.04 mag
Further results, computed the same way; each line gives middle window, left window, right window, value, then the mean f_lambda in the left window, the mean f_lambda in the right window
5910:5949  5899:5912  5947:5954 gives -0.025 mag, 22.5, 22.5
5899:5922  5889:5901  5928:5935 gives -0.016 mag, 21.8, 23.3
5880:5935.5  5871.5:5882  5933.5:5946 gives 0.013 mag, 22.6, 23.1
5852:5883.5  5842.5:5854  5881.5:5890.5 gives 0.004 mag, 23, 22.3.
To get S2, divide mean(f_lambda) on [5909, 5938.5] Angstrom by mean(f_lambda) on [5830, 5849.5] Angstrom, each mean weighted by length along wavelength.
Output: 1.01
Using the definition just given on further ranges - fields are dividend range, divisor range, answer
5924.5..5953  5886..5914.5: 1.04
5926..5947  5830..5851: 1.01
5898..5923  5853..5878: 1.01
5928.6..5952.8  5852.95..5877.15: 1.02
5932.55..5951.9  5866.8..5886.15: 1.01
